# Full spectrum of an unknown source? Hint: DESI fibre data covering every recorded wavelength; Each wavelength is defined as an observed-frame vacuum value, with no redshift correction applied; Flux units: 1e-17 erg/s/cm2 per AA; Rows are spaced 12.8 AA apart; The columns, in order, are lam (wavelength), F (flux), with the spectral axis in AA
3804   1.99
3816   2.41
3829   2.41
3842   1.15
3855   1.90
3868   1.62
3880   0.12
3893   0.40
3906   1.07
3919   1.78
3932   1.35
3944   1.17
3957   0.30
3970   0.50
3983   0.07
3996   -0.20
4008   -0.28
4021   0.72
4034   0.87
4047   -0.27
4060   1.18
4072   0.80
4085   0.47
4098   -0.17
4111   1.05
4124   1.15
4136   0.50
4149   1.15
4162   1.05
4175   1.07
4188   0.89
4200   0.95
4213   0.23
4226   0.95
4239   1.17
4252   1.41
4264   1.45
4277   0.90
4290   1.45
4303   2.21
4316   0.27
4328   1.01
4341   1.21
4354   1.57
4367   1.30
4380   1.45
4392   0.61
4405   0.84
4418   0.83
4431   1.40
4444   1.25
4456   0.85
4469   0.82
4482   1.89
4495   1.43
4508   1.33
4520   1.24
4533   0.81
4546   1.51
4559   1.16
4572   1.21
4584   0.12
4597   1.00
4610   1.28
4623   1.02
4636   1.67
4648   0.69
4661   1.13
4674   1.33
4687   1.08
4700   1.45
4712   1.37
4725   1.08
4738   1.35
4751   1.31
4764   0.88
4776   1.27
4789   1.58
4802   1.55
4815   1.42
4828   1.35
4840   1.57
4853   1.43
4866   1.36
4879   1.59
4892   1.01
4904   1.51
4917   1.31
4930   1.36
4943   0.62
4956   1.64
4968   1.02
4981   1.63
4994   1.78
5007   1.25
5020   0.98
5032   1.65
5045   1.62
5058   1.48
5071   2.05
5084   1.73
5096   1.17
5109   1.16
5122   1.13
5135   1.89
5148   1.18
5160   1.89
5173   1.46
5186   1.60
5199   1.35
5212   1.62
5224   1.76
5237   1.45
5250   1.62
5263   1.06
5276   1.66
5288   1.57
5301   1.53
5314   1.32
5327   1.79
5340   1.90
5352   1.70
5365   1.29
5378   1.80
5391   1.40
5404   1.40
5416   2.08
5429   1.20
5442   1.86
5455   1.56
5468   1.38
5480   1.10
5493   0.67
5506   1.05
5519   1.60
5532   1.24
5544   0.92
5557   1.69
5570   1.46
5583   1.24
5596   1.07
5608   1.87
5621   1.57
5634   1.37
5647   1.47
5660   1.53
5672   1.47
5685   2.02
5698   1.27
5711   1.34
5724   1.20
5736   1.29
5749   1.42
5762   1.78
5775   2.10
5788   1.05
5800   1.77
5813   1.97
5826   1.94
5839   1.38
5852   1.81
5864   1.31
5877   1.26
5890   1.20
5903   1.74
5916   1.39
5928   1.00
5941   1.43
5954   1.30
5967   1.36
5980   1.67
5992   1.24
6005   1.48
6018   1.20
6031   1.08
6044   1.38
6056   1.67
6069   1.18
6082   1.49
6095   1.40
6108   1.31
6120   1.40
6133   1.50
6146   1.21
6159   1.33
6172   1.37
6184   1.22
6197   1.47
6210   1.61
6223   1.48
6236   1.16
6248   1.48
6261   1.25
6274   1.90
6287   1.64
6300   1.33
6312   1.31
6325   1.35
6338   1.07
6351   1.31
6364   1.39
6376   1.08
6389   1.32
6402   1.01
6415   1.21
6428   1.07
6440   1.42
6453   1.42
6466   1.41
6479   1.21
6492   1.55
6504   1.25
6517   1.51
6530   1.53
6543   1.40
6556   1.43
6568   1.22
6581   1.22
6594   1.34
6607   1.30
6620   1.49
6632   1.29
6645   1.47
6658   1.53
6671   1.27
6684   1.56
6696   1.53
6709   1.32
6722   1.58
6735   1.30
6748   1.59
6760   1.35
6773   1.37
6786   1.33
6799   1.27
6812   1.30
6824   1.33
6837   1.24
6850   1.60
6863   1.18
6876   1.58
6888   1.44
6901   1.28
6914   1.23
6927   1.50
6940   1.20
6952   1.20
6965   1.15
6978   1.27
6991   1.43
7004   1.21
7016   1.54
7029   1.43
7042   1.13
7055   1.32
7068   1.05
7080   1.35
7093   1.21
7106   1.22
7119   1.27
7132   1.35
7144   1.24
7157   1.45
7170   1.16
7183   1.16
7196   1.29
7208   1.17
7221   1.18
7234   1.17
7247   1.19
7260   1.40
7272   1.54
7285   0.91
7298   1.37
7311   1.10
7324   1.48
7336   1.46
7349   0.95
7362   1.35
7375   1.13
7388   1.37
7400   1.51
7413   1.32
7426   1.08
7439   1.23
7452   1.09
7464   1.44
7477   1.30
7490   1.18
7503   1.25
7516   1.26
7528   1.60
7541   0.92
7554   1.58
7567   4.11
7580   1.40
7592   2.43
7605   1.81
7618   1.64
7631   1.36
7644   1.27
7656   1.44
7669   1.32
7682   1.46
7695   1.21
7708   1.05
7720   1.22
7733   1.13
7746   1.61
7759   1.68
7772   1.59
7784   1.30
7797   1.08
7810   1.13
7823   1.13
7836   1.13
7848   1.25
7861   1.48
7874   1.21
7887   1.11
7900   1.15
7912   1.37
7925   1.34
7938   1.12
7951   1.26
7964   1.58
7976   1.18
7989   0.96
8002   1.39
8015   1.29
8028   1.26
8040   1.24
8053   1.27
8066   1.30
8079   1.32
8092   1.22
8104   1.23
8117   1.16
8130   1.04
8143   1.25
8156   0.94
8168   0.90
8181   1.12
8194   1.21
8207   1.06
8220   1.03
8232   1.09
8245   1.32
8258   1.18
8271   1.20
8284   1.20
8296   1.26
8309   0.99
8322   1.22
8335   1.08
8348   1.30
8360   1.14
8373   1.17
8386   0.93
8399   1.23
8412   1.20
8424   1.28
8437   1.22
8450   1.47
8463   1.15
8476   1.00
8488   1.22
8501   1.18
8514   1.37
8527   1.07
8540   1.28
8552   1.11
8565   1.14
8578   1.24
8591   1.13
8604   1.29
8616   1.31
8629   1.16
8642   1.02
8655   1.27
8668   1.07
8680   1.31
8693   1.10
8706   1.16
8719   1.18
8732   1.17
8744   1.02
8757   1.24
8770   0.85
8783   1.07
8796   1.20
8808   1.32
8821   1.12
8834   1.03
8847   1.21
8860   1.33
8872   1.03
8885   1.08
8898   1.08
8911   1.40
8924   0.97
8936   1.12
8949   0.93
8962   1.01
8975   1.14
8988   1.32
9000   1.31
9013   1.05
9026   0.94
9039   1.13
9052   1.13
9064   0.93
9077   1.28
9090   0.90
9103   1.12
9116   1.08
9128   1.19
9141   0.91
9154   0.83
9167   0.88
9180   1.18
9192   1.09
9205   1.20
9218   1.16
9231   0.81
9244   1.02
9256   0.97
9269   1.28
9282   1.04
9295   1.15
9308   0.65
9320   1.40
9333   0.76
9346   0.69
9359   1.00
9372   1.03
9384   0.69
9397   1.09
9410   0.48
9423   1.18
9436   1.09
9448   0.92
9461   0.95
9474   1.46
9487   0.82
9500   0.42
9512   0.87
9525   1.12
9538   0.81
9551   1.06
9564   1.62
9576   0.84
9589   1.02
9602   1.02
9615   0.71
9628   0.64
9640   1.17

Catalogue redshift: 0.15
